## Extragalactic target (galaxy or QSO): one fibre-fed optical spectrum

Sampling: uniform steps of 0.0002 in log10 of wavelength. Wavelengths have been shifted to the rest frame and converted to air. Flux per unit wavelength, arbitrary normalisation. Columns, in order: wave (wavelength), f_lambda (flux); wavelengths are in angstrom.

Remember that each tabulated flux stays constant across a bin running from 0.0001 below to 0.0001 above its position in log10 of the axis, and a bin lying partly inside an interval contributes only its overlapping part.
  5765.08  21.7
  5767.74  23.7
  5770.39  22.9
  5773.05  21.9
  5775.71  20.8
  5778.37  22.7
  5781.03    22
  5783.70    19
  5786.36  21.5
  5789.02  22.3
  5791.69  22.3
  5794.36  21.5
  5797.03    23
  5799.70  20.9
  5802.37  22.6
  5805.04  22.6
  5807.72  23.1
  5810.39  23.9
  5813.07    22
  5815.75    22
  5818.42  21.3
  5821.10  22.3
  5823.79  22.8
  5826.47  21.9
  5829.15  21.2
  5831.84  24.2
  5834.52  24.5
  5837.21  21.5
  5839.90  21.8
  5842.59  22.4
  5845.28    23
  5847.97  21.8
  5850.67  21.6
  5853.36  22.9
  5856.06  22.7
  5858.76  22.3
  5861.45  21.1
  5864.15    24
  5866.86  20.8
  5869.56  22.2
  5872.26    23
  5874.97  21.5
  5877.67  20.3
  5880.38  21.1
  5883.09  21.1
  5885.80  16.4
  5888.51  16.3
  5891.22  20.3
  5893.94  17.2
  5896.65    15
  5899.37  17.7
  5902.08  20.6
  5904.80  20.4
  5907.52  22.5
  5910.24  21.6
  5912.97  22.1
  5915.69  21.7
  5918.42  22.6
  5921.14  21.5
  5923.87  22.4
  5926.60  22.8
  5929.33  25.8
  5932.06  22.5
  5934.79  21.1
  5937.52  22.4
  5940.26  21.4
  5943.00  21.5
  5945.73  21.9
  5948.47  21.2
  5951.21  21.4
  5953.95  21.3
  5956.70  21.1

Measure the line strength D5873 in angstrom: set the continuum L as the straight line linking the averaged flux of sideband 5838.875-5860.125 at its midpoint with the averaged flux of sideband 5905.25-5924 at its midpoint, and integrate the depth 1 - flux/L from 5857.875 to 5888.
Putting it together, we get 1.5 angstrom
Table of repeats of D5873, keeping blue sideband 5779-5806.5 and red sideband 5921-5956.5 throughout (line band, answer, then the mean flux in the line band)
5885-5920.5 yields 3.8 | 19.7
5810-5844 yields -0.8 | 22.4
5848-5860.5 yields -0.2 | 22.3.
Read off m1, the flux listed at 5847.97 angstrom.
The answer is 21.8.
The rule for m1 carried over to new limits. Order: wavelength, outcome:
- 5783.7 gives 19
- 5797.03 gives 23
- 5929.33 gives 25.8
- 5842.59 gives 22.4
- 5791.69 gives 22.3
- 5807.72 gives 23.1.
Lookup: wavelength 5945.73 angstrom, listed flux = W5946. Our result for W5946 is 21.9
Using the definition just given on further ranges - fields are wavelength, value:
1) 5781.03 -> 22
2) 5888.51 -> 16.3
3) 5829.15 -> 21.2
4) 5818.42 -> 21.3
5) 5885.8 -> 16.4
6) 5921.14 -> 21.5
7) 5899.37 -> 17.7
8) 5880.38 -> 21.1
